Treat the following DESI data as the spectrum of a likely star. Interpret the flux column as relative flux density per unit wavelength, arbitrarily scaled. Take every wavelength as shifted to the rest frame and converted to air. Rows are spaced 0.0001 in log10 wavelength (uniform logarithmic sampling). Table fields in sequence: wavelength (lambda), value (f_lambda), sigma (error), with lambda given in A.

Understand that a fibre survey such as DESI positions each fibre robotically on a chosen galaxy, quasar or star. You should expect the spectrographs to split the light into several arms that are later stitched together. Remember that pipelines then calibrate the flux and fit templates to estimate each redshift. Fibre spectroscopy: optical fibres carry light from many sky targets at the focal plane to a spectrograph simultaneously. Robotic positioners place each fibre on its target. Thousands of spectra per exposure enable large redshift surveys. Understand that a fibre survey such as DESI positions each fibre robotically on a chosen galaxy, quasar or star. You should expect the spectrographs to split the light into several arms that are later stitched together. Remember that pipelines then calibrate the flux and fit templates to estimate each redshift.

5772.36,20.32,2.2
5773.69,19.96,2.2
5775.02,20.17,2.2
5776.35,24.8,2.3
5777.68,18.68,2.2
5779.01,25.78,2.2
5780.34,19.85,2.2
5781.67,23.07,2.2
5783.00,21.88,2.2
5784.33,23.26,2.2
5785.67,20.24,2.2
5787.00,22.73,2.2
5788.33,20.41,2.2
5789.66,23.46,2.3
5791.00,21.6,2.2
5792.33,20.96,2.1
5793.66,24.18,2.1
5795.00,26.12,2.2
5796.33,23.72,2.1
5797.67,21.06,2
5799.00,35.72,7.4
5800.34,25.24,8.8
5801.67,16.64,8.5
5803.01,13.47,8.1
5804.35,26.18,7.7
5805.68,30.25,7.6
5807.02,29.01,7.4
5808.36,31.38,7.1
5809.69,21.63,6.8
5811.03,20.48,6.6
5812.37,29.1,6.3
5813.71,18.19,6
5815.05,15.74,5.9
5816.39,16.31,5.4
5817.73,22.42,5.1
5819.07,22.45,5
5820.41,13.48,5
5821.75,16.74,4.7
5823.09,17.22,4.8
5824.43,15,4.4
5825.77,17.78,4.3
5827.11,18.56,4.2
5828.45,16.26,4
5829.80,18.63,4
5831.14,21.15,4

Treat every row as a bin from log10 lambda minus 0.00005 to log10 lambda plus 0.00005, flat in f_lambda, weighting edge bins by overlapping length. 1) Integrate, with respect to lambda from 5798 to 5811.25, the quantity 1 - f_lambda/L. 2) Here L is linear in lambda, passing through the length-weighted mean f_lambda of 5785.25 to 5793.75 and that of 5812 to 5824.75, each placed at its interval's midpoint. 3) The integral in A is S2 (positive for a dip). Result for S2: -3.3 A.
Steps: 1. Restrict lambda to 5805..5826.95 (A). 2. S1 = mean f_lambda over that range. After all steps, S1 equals 21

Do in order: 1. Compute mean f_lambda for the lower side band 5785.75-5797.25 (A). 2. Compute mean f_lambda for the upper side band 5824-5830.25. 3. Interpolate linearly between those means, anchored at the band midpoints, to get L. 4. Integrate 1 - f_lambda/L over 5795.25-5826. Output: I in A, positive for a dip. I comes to -3.0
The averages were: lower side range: 22.7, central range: 21.8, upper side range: 17.3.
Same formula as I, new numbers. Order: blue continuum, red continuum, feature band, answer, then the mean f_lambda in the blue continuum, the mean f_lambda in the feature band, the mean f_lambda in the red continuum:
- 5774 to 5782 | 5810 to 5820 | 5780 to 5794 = -0.3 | 21.9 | 22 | 20.5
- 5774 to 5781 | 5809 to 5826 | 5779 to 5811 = -4.8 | 21.8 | 23.6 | 19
